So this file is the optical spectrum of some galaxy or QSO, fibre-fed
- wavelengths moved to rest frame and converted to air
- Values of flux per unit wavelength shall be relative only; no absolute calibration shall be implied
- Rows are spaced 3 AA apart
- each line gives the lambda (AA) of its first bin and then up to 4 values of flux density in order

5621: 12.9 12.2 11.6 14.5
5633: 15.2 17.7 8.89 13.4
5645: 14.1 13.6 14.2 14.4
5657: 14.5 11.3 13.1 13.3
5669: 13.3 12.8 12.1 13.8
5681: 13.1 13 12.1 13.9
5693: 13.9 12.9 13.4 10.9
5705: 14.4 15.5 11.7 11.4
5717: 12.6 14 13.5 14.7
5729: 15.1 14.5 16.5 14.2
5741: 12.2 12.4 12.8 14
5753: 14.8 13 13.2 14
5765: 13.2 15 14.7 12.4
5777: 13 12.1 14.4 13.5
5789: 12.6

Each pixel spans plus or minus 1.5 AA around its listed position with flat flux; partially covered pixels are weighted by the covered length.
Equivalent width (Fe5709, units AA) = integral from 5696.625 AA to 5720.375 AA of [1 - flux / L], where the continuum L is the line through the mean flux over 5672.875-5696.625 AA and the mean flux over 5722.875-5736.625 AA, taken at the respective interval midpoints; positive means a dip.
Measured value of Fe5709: 1.94 AA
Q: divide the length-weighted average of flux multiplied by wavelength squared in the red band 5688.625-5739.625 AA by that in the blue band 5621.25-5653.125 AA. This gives 1.0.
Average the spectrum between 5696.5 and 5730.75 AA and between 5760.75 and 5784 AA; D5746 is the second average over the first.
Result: 1.02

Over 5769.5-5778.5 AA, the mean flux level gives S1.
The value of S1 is 13.4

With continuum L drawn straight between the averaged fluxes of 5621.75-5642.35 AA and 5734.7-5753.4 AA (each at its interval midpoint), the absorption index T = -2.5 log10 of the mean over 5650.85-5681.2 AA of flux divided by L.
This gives 0.02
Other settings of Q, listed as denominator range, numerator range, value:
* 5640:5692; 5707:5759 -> 1.06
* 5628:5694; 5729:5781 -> 1.05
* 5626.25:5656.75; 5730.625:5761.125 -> 1.03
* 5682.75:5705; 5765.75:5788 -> 1.08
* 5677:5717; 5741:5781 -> 1.05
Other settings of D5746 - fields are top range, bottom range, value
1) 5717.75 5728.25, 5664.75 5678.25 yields 1.08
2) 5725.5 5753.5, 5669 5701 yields 1.08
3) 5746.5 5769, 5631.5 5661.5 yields 1.00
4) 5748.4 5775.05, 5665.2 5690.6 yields 1.06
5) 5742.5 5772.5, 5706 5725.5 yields 1.04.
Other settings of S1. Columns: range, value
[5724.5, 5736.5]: 15.2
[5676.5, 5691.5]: 13.2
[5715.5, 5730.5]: 14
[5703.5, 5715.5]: 13.2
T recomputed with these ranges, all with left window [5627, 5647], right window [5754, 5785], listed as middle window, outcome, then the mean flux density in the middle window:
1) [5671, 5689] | 0.07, 12.8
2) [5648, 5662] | 0.01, 13.6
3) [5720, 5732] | -0.06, 14.4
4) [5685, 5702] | 0.05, 13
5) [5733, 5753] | -0.02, 13.8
